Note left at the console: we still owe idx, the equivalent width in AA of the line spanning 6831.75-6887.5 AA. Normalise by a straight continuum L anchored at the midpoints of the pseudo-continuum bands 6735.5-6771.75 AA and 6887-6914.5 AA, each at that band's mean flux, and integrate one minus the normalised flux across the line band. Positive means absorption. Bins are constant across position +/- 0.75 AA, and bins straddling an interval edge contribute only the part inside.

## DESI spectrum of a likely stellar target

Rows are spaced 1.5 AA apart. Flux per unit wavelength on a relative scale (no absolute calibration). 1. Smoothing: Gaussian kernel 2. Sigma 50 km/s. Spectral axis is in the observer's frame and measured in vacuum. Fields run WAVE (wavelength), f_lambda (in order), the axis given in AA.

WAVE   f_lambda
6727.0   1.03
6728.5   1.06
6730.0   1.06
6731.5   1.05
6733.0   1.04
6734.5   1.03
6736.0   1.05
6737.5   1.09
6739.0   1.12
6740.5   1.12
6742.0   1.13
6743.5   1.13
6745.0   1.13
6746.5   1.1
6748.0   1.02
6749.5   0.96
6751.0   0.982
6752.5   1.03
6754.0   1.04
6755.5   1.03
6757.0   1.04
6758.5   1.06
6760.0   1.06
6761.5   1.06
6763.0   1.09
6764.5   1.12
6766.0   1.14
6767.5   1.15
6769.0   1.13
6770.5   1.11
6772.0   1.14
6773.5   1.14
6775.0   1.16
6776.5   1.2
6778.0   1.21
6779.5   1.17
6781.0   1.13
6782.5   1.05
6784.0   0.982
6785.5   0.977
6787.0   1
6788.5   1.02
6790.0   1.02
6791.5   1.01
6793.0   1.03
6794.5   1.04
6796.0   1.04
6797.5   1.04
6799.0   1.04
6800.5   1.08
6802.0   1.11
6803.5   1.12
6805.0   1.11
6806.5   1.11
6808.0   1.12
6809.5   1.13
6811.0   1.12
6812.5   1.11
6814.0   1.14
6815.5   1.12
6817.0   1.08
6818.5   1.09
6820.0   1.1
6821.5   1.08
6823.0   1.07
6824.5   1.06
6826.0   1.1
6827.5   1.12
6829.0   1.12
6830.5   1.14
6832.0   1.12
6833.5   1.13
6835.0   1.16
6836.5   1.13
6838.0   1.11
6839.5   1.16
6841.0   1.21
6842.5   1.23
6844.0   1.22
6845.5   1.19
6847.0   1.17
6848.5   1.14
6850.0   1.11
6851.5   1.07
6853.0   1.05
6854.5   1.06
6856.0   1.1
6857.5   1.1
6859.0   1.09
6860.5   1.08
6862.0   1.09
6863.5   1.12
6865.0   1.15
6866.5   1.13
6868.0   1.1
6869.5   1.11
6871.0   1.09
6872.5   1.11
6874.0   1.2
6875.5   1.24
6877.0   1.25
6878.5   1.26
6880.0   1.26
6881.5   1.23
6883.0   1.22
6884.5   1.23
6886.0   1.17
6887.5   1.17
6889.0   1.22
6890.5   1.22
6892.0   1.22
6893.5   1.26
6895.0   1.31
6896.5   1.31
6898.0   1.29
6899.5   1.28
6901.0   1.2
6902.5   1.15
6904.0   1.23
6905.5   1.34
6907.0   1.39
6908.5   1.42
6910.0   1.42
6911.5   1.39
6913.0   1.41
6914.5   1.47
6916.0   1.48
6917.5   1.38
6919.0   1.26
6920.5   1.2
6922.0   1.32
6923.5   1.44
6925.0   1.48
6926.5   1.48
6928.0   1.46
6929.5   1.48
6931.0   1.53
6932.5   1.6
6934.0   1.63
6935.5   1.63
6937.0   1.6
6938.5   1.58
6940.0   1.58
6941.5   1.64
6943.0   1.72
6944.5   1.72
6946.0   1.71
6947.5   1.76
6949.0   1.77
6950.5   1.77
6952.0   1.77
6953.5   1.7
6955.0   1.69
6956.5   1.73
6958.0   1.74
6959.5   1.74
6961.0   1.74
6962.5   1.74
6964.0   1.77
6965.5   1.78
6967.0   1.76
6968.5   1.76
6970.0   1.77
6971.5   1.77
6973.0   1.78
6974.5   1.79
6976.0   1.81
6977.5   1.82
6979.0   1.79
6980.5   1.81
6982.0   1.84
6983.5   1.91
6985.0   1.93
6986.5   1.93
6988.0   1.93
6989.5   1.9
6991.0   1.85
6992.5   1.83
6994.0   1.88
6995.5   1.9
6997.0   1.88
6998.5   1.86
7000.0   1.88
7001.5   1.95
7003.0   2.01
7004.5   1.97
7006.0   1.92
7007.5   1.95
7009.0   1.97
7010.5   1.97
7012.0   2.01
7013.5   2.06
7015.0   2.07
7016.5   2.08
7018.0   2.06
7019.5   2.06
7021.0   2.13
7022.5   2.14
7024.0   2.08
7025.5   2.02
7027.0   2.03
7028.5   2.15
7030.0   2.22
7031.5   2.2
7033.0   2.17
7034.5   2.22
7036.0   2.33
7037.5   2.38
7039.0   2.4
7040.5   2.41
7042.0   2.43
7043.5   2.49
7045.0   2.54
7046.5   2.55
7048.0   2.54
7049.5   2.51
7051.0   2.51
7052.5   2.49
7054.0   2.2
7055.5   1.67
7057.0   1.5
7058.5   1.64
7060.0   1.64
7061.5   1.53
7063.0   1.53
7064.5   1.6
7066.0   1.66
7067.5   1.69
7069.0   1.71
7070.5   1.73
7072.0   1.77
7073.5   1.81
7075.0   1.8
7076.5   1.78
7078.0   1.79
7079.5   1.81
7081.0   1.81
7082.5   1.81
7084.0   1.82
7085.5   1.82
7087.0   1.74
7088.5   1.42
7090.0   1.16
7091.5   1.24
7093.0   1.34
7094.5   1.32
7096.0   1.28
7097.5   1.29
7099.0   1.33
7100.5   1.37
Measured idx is 3.8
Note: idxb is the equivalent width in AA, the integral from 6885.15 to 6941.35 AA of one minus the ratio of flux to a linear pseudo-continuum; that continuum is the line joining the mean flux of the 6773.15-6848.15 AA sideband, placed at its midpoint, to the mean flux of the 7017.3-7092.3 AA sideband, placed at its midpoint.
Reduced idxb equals 3.6 AA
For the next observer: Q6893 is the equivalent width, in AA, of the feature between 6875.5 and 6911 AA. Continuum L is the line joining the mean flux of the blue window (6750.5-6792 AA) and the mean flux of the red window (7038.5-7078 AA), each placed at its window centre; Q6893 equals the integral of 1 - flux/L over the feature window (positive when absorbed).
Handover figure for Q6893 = 5.0 AA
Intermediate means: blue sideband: 1.08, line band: 1.26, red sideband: 2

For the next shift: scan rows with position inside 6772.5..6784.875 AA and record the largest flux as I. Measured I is 1.21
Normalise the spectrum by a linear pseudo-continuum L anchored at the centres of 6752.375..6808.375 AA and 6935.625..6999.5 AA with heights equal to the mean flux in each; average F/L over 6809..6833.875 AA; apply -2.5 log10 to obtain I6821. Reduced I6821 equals 0.12 mag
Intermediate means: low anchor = 1.08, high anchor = 1.78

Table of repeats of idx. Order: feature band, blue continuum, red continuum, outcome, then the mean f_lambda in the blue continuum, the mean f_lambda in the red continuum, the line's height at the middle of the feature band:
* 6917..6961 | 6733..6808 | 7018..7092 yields 0.52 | 1.08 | 1.98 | 1.61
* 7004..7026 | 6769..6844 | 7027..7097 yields -3.33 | 1.1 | 1.92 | 1.77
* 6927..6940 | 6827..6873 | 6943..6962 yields 0.48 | 1.13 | 1.74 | 1.62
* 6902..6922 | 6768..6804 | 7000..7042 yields 3.46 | 1.08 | 2.11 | 1.63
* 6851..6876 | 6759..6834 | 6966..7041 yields 4.93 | 1.09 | 1.98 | 1.38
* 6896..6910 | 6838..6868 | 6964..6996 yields 1.09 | 1.13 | 1.83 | 1.41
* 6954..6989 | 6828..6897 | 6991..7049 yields 0.58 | 1.16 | 2.12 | 1.83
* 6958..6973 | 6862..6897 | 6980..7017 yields -0.28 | 1.2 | 1.93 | 1.73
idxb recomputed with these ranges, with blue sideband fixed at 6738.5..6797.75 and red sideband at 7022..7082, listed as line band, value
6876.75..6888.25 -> 1.9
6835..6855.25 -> 2.9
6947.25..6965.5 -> -0.3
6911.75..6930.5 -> 2.2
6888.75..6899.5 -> 1.7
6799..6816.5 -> 1.4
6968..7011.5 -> -1.2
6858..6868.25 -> 2.1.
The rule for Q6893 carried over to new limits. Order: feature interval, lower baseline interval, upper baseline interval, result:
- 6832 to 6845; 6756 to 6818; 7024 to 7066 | 1.3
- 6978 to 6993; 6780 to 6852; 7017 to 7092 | -1.3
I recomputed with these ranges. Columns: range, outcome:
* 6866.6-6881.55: 1.26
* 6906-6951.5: 1.77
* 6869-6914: 1.42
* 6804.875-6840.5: 1.16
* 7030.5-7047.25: 2.55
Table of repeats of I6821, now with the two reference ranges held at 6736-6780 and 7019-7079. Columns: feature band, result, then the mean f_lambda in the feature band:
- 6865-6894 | 0.25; 1.19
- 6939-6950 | 0.01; 1.7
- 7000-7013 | -0.03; 1.97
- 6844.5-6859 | 0.25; 1.11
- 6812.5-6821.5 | 0.17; 1.1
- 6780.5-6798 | 0.17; 1.03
